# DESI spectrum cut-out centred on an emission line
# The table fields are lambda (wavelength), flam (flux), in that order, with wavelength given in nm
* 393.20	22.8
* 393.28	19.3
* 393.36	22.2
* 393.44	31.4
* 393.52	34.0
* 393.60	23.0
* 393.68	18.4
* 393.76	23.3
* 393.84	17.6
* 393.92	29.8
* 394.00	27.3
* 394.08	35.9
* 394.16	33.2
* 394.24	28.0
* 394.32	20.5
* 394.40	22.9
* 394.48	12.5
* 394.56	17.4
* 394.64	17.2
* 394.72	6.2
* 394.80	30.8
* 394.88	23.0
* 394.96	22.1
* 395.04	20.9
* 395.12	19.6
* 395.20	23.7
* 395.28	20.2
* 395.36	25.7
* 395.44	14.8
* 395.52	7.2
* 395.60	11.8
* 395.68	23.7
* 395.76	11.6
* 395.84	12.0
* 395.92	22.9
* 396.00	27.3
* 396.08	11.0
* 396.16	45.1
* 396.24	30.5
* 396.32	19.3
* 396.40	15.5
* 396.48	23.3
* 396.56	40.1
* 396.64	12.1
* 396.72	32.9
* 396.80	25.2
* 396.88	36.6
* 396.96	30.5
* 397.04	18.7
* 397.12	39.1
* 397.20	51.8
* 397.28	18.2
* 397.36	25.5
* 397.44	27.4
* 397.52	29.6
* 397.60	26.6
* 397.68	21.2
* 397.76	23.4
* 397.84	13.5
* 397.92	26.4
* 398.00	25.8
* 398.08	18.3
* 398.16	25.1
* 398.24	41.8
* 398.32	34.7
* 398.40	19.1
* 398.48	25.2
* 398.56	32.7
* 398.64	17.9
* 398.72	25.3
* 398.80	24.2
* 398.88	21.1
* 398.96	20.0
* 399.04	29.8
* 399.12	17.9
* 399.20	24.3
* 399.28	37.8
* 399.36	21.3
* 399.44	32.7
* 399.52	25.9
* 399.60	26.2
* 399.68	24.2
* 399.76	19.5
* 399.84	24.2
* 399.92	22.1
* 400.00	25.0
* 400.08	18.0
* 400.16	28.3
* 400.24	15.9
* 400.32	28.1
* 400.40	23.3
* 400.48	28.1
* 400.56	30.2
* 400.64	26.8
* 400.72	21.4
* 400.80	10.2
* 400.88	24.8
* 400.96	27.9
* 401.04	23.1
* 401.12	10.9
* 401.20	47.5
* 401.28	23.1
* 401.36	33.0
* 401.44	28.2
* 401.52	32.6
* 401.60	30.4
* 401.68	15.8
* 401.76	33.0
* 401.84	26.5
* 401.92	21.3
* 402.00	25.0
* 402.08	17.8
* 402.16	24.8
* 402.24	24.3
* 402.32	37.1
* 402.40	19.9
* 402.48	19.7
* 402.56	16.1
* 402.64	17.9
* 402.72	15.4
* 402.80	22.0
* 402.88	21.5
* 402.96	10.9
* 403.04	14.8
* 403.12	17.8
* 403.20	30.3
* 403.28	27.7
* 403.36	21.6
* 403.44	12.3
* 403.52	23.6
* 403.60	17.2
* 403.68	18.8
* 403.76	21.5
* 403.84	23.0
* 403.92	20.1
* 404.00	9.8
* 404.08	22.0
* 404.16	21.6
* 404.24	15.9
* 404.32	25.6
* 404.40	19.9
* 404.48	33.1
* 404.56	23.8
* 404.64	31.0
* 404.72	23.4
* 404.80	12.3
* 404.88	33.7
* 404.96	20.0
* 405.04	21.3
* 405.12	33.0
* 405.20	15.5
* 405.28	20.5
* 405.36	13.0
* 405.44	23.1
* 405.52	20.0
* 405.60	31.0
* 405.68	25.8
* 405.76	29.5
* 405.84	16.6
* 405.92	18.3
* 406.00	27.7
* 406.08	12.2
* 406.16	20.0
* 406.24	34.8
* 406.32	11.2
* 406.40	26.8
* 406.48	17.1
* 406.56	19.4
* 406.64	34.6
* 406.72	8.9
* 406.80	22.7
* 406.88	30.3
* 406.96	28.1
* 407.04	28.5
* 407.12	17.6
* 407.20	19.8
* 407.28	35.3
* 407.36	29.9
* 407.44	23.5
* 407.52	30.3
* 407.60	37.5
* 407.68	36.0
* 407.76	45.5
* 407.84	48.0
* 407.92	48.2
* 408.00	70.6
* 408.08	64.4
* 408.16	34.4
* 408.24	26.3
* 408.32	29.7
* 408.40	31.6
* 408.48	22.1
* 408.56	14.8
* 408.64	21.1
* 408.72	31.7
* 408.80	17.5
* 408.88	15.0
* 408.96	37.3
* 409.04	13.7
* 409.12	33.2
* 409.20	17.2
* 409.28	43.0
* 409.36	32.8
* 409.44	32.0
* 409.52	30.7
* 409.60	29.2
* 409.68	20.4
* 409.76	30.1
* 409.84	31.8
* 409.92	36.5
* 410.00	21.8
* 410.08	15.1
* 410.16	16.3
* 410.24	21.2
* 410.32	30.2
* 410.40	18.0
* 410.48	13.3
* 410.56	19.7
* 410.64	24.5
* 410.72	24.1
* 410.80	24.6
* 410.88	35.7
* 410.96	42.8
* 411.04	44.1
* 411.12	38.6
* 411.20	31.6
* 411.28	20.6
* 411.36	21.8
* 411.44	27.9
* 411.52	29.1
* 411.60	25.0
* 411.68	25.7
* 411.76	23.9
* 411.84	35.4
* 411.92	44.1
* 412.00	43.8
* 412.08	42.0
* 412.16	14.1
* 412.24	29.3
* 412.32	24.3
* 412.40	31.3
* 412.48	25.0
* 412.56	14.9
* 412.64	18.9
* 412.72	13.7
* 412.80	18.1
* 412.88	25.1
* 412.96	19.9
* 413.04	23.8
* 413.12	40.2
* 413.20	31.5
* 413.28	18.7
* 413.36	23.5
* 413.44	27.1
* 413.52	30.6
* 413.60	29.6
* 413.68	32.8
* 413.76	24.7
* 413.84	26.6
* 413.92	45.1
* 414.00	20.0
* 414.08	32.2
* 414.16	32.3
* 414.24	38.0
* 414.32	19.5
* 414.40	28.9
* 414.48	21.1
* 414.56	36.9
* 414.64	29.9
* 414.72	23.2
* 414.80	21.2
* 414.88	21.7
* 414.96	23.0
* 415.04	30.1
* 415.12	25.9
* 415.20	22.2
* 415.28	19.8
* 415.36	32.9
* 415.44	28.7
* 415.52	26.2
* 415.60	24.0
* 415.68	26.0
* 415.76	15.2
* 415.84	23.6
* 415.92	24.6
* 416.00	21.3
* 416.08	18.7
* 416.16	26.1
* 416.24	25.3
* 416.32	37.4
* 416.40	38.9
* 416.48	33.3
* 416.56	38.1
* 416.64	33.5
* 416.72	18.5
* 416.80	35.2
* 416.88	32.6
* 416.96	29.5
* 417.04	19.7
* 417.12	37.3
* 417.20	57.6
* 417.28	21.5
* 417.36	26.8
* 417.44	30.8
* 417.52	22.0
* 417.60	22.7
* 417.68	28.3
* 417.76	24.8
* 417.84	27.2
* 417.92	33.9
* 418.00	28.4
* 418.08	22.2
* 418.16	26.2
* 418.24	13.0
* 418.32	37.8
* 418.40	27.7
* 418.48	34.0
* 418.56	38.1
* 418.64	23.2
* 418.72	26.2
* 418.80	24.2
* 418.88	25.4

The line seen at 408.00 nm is [O II]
